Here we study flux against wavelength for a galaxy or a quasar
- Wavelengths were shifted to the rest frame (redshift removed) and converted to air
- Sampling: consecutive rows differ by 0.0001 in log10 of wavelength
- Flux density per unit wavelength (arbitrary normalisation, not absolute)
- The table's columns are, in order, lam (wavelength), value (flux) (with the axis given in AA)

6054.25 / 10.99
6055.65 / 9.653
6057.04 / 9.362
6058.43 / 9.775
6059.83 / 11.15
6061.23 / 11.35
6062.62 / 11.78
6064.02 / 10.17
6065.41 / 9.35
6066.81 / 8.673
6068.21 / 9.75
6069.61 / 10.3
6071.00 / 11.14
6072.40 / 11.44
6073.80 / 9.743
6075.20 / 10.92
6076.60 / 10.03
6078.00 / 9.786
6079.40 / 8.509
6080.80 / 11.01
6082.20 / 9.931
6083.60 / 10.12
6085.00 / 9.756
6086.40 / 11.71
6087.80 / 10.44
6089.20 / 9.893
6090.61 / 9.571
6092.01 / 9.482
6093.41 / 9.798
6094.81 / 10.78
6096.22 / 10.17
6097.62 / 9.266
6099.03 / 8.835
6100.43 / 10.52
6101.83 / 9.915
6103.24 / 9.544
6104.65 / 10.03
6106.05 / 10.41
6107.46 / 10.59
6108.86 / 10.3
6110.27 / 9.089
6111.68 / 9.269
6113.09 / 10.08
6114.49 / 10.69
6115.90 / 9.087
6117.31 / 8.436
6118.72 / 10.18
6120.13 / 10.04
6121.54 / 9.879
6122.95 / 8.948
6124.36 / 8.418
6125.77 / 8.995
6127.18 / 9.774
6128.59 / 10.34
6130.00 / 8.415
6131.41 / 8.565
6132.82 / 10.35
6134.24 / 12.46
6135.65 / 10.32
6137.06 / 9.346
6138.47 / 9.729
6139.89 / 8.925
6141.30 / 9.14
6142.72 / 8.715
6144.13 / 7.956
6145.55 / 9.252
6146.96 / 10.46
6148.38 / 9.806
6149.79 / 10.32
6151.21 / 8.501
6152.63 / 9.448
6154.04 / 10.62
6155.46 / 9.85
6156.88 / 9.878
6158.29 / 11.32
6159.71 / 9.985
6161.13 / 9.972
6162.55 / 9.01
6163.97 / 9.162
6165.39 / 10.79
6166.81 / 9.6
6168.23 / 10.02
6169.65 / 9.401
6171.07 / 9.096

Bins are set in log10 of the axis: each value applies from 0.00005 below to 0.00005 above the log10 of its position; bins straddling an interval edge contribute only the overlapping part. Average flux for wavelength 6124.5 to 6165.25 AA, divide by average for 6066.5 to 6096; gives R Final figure 1.0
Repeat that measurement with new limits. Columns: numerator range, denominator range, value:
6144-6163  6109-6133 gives 1.04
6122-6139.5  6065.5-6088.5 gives 0.95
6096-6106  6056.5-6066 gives 0.94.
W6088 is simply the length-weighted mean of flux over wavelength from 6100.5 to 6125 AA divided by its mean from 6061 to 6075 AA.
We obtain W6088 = 0.94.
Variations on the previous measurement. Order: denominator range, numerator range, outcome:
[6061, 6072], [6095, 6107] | 0.96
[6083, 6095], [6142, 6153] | 0.92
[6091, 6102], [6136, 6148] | 0.94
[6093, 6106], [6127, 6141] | 0.99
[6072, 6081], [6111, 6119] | 0.95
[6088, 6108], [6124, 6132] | 0.92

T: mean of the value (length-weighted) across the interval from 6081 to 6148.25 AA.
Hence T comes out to 9.75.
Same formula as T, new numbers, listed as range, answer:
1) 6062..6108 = 10.1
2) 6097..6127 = 9.65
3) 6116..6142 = 9.56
